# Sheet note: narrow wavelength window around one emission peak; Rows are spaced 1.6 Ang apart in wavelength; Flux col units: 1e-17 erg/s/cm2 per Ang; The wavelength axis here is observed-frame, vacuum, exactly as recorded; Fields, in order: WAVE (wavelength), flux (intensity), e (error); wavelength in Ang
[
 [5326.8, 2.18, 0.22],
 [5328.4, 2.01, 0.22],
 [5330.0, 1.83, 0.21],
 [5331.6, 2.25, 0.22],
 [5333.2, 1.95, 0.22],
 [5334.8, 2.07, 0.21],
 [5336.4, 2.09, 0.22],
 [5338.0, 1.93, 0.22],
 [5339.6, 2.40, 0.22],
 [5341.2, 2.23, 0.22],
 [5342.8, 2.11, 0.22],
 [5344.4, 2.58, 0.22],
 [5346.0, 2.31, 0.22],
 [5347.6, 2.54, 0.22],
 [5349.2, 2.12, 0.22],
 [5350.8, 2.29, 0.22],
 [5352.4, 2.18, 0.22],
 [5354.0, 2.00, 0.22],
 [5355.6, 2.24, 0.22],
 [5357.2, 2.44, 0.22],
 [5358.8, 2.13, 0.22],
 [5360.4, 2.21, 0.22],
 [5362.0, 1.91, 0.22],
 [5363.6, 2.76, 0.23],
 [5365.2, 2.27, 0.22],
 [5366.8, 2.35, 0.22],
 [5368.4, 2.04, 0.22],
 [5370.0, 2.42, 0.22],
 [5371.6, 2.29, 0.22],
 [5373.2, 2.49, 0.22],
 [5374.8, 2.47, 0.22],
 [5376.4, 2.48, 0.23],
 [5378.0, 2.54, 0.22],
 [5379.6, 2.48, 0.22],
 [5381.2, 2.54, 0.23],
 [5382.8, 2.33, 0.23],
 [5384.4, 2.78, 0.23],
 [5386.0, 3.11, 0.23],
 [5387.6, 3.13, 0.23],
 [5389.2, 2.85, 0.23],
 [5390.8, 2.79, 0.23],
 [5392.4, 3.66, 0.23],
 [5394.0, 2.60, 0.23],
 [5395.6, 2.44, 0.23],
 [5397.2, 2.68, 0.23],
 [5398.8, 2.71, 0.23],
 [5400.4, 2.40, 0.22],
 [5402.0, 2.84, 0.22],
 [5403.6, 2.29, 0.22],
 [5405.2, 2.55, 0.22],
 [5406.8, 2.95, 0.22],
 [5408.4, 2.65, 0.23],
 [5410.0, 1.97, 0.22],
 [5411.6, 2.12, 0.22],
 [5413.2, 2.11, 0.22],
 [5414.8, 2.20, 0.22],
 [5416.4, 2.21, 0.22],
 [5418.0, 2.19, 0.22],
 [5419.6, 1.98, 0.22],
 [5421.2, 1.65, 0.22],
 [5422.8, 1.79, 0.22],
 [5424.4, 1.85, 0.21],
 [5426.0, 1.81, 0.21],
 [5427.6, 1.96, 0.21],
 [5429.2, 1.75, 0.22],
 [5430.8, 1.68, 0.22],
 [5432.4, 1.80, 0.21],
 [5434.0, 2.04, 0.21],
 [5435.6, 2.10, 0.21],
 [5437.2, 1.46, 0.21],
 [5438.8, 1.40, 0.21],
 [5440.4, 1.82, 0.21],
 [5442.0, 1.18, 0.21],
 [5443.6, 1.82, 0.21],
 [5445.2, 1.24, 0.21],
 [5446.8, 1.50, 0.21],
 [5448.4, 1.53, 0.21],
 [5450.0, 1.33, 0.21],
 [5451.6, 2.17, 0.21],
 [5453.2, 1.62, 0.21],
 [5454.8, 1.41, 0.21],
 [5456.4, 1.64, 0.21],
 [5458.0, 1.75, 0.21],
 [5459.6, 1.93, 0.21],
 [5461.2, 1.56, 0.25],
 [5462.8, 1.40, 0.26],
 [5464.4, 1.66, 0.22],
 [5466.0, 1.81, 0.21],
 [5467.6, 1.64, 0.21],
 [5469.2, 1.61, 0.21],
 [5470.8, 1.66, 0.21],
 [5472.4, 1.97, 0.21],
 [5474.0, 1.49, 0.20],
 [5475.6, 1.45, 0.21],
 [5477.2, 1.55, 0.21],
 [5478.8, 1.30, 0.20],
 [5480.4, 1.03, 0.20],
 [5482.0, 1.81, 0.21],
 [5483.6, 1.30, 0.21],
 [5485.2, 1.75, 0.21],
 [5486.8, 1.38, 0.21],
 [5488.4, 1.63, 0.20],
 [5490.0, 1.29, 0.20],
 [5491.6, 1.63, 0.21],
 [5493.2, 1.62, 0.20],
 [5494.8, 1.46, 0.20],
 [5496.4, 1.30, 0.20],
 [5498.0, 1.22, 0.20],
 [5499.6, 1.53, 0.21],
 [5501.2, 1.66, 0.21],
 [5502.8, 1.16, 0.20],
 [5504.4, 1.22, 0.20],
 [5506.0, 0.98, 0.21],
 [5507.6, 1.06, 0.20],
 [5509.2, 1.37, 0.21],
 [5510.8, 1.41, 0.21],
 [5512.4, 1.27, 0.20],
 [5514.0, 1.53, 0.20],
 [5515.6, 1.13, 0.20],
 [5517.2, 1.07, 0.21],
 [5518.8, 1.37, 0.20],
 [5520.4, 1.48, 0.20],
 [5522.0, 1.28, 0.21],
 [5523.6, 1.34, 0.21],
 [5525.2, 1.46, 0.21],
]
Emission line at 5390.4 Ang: C III] 1909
